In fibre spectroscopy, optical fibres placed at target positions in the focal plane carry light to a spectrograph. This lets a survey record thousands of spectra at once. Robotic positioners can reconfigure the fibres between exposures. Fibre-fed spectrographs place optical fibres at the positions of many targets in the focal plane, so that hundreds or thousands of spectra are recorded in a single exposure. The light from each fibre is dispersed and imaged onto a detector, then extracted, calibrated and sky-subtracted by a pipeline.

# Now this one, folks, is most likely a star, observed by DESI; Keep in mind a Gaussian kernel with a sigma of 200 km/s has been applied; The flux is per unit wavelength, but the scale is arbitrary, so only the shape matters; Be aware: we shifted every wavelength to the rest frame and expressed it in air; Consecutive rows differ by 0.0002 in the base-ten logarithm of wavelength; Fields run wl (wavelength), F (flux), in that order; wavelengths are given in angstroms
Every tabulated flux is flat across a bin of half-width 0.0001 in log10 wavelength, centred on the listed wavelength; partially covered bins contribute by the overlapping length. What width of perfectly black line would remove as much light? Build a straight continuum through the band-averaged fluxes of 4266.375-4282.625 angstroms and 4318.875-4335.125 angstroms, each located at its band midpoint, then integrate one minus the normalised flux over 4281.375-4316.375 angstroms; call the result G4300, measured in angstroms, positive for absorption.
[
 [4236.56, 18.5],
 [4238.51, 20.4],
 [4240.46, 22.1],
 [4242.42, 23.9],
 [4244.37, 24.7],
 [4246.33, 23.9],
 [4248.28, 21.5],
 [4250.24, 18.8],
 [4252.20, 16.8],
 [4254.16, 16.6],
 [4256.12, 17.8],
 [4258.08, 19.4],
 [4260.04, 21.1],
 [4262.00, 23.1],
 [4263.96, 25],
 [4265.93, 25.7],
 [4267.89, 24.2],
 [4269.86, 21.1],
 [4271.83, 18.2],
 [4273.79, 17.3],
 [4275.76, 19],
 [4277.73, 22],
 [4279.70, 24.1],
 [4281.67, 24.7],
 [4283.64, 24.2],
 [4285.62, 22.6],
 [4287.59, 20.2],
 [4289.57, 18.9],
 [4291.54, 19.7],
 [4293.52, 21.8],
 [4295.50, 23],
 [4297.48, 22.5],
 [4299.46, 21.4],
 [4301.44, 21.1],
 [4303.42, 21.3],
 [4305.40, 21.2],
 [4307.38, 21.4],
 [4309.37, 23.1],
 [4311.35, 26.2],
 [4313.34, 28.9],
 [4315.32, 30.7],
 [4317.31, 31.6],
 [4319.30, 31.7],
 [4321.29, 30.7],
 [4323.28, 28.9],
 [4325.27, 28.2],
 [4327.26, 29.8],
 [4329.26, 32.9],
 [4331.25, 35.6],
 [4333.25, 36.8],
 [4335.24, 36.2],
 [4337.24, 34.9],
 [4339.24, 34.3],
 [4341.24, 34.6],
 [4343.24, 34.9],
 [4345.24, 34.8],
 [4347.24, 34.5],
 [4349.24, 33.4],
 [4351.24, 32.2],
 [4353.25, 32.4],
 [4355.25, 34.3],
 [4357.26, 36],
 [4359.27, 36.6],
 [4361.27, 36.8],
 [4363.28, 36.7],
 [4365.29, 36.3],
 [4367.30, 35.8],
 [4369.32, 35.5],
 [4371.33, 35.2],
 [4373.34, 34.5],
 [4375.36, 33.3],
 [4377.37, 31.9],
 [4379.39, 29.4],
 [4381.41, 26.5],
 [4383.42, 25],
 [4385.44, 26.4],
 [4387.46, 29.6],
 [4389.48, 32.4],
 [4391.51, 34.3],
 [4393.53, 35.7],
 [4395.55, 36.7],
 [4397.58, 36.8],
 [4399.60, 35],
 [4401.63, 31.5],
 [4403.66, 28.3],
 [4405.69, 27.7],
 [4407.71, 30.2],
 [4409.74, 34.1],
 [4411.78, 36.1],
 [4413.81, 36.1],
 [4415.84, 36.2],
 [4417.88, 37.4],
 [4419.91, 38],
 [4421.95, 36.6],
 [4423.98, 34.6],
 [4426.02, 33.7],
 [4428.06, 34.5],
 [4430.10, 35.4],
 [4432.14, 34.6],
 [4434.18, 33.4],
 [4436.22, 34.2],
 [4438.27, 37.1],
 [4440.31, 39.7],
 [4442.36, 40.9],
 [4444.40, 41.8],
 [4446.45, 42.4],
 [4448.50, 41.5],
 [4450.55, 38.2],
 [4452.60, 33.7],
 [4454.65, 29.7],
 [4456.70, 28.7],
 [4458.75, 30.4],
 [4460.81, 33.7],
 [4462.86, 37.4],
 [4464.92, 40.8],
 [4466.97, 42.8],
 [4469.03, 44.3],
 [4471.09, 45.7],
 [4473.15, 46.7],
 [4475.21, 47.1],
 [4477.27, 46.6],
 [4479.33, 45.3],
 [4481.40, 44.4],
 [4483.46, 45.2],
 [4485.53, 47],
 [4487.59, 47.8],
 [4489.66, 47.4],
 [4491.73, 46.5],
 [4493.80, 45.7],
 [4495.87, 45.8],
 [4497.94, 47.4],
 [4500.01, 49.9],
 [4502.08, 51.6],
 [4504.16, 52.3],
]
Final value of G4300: 4.6 angstroms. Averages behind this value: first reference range 21.5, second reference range 32.1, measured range 22.9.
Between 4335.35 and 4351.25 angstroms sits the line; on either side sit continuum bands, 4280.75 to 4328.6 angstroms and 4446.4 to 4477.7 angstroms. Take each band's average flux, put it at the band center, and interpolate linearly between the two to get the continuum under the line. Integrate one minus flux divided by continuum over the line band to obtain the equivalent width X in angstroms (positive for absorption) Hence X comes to -3.44 angstroms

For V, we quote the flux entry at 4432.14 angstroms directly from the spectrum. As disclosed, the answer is 34.6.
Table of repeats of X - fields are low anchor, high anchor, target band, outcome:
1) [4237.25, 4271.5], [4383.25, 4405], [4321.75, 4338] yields -3.3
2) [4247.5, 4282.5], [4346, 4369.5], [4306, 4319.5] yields 0.5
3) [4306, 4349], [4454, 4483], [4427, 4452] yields 0.6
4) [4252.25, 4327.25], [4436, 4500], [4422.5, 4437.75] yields 1.3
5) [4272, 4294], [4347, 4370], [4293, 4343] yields -1.2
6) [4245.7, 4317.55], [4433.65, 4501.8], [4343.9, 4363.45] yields -3.3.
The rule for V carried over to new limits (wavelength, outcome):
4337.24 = 34.9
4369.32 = 35.5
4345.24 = 34.8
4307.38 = 21.4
